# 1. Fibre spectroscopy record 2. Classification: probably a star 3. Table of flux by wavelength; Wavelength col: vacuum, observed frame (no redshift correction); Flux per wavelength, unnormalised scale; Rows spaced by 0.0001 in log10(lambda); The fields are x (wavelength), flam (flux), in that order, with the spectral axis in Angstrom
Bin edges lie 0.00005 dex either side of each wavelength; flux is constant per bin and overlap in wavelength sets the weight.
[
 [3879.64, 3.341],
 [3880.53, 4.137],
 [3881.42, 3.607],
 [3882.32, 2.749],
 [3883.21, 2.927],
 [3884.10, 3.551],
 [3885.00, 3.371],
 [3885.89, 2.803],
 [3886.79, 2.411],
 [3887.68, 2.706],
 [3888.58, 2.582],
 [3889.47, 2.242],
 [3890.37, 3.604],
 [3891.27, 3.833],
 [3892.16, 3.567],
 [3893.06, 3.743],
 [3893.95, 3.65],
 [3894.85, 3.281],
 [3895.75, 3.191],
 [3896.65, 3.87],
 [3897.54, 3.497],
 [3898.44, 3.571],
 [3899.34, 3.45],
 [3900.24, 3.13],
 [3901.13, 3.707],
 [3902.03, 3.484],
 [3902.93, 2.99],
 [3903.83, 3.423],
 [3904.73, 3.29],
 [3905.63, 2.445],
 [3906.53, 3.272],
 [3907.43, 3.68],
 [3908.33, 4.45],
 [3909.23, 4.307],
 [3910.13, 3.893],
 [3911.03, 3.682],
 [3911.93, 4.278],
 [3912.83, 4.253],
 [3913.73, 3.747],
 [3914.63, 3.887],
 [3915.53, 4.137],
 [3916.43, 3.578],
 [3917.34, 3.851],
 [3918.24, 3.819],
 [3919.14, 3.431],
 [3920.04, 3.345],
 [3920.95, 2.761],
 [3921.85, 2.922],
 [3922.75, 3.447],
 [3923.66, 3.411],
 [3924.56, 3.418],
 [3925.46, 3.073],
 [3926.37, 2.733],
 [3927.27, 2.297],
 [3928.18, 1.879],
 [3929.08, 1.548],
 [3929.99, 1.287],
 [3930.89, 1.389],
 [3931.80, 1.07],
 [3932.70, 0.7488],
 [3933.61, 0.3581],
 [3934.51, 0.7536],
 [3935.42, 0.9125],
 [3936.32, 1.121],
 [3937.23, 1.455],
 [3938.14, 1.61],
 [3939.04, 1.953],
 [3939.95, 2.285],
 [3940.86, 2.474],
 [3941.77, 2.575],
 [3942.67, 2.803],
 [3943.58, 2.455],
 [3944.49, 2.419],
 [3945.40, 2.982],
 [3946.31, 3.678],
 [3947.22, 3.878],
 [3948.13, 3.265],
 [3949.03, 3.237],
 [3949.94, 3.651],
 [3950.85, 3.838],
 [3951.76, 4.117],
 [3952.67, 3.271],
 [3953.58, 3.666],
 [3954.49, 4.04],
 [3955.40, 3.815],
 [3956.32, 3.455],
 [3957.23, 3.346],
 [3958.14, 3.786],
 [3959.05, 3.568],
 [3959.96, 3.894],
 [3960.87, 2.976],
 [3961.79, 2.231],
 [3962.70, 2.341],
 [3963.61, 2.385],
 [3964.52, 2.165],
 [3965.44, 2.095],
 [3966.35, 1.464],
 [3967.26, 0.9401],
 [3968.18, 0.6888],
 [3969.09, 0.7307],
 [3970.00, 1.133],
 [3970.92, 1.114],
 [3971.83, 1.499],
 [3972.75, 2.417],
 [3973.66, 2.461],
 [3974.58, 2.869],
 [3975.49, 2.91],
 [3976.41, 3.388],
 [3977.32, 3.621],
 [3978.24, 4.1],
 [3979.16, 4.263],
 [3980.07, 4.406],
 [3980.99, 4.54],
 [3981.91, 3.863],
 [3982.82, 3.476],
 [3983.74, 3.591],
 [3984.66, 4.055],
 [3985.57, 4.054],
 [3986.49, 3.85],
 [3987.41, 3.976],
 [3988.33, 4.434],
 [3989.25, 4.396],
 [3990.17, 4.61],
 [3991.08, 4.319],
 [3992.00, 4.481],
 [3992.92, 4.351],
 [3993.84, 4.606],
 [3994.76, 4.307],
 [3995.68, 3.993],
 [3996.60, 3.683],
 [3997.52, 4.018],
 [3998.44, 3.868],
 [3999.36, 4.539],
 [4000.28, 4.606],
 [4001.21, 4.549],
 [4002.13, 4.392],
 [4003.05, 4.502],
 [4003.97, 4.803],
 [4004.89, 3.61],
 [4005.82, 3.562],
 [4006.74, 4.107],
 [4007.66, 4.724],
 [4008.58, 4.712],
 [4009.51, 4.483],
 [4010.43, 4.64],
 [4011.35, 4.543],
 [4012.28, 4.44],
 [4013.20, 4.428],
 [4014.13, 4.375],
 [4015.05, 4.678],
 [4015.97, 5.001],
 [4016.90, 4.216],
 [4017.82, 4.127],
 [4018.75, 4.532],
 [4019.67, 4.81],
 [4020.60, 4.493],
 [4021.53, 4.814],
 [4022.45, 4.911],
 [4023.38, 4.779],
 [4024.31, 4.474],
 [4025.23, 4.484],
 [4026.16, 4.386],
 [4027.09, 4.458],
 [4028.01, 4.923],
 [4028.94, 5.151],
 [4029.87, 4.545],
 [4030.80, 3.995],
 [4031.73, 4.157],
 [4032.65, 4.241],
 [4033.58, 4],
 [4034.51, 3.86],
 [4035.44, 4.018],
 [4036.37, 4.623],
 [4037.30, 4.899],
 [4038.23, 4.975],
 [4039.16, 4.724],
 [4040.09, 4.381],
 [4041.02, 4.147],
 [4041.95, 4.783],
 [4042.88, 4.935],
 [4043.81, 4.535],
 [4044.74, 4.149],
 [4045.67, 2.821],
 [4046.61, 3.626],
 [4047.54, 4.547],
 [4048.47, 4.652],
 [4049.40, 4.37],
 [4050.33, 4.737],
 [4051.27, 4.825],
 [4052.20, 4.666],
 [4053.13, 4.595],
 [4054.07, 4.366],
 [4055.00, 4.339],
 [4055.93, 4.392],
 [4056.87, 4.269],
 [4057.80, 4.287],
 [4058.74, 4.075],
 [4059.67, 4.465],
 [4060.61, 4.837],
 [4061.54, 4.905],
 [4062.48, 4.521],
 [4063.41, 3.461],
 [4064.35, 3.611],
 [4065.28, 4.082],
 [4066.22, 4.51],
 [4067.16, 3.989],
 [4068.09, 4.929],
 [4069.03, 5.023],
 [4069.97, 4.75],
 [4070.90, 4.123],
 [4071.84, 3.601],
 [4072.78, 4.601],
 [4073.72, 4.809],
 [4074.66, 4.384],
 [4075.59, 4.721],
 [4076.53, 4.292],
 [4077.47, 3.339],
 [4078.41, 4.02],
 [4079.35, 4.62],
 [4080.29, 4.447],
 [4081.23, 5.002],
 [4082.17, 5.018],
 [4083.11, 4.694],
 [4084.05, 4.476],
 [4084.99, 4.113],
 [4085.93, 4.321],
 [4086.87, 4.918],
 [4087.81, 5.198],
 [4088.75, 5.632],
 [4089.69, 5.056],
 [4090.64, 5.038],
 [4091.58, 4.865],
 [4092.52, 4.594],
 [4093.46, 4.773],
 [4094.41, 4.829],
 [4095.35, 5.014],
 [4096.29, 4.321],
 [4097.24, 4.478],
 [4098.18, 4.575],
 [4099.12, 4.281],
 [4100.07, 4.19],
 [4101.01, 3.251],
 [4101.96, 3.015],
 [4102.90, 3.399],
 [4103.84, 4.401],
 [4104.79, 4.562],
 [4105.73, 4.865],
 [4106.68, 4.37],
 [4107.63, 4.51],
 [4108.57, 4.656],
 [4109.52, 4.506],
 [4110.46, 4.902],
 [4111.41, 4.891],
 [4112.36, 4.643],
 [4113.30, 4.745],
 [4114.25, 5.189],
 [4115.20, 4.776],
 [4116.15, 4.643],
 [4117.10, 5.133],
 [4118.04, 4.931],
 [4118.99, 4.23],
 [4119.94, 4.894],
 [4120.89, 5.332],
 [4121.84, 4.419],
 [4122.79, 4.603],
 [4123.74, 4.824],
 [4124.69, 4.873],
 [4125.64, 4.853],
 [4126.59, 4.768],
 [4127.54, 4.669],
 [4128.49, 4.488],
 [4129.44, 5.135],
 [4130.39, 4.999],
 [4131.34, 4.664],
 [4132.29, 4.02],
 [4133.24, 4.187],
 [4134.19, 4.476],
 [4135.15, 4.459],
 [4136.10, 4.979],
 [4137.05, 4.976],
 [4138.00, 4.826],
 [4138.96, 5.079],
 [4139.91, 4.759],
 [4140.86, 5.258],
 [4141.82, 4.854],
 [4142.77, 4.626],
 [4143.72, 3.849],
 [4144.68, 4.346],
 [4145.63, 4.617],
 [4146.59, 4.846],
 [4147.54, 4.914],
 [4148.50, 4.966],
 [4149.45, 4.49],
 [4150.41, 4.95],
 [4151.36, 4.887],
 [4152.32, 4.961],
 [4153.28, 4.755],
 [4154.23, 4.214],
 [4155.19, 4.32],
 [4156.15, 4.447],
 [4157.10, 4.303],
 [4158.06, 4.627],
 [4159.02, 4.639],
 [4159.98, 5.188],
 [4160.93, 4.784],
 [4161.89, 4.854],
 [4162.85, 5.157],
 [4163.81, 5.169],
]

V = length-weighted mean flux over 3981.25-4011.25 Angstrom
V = 4.23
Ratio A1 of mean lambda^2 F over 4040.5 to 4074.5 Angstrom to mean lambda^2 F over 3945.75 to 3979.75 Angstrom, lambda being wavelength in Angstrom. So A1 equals 1.6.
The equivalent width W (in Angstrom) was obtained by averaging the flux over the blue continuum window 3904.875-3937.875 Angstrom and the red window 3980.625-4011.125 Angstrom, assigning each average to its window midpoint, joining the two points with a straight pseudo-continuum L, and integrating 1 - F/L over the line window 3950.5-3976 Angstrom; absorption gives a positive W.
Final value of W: 6.8 Angstrom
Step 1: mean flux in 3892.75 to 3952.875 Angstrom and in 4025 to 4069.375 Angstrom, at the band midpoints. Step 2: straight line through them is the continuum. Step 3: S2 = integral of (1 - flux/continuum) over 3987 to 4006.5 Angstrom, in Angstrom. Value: -2.29 Angstrom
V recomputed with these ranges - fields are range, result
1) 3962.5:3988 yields 2.81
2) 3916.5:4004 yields 3.05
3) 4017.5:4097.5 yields 4.49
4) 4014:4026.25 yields 4.59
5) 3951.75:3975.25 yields 2.53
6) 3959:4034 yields 3.81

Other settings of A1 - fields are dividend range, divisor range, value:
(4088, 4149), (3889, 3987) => 1.71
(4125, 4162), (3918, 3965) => 1.94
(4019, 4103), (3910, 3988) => 1.65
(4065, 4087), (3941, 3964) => 1.45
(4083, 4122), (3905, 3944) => 1.86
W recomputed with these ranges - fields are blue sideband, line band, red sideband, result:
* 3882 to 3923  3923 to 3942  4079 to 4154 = 9.3 Angstrom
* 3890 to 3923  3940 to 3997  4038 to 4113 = 9.8 Angstrom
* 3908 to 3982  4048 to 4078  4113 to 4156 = -2.9 Angstrom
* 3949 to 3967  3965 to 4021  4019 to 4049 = 0.3 Angstrom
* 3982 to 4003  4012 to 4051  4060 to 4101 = -1.1 Angstrom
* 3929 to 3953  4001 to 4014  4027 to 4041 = -1.9 Angstrom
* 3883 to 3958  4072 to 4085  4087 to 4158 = -0.5 Angstrom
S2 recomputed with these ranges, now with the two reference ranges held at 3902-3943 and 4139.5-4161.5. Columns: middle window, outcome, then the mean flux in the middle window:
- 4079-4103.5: -2.1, 4.54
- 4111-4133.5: -1.6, 4.75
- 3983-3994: -2.9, 4.2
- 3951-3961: -2.0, 3.66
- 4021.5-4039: -4.0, 4.51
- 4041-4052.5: -1.7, 4.37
